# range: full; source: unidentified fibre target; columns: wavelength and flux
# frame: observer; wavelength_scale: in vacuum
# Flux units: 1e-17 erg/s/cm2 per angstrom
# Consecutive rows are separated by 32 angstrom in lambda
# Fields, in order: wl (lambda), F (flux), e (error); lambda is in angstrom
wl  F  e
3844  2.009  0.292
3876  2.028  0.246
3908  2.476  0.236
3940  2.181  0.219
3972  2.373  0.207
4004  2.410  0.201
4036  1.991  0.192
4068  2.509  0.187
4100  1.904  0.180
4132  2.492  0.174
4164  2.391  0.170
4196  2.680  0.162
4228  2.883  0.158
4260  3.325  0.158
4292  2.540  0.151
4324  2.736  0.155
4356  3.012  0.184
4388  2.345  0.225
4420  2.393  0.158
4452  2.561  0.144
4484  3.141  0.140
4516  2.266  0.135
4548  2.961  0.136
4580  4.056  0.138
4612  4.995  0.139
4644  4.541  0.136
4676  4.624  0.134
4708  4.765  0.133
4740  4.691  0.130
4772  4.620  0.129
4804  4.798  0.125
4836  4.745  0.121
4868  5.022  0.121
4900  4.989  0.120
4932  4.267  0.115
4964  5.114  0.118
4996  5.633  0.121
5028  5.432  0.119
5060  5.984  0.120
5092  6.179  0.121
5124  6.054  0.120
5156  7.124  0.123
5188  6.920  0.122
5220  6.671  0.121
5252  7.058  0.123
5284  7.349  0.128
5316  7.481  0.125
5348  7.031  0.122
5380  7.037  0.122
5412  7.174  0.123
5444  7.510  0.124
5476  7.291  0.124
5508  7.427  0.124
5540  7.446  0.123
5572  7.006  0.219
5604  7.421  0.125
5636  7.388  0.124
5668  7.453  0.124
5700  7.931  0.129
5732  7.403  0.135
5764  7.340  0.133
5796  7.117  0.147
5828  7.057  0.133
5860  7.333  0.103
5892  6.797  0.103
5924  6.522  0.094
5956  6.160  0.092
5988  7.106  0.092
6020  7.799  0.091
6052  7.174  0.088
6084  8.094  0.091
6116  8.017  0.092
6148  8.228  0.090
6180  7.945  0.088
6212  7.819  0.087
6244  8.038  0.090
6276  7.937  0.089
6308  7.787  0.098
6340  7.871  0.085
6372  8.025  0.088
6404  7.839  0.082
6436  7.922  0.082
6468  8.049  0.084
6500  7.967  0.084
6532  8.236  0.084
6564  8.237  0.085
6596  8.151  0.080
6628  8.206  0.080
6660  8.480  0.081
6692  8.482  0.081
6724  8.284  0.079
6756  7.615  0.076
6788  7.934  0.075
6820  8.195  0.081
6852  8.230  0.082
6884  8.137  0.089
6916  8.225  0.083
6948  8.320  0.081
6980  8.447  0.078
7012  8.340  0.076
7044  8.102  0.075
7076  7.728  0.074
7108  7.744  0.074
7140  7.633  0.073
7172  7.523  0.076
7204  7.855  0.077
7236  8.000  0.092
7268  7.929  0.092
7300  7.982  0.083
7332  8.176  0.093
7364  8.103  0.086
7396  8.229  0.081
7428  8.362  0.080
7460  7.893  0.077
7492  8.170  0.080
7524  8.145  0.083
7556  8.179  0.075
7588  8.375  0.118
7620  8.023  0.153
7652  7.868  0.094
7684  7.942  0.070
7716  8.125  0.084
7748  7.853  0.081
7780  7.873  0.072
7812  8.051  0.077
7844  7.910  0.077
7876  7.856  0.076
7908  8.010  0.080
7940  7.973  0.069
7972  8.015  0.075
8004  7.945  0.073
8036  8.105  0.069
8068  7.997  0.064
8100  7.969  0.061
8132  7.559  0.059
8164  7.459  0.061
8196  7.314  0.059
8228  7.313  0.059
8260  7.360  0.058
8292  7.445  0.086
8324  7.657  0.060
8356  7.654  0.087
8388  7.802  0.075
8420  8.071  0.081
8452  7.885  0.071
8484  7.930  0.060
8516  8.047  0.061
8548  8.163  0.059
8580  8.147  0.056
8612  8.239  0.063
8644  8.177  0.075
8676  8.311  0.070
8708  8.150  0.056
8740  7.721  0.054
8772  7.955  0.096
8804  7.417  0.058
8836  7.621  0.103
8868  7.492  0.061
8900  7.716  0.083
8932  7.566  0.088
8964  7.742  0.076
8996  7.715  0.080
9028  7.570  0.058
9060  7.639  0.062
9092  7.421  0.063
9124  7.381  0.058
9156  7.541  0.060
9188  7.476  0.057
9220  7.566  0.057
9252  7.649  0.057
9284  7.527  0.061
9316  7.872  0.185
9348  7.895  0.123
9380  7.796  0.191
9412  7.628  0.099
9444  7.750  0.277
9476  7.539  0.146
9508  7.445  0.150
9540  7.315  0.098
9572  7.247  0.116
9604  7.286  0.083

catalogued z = 0.15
